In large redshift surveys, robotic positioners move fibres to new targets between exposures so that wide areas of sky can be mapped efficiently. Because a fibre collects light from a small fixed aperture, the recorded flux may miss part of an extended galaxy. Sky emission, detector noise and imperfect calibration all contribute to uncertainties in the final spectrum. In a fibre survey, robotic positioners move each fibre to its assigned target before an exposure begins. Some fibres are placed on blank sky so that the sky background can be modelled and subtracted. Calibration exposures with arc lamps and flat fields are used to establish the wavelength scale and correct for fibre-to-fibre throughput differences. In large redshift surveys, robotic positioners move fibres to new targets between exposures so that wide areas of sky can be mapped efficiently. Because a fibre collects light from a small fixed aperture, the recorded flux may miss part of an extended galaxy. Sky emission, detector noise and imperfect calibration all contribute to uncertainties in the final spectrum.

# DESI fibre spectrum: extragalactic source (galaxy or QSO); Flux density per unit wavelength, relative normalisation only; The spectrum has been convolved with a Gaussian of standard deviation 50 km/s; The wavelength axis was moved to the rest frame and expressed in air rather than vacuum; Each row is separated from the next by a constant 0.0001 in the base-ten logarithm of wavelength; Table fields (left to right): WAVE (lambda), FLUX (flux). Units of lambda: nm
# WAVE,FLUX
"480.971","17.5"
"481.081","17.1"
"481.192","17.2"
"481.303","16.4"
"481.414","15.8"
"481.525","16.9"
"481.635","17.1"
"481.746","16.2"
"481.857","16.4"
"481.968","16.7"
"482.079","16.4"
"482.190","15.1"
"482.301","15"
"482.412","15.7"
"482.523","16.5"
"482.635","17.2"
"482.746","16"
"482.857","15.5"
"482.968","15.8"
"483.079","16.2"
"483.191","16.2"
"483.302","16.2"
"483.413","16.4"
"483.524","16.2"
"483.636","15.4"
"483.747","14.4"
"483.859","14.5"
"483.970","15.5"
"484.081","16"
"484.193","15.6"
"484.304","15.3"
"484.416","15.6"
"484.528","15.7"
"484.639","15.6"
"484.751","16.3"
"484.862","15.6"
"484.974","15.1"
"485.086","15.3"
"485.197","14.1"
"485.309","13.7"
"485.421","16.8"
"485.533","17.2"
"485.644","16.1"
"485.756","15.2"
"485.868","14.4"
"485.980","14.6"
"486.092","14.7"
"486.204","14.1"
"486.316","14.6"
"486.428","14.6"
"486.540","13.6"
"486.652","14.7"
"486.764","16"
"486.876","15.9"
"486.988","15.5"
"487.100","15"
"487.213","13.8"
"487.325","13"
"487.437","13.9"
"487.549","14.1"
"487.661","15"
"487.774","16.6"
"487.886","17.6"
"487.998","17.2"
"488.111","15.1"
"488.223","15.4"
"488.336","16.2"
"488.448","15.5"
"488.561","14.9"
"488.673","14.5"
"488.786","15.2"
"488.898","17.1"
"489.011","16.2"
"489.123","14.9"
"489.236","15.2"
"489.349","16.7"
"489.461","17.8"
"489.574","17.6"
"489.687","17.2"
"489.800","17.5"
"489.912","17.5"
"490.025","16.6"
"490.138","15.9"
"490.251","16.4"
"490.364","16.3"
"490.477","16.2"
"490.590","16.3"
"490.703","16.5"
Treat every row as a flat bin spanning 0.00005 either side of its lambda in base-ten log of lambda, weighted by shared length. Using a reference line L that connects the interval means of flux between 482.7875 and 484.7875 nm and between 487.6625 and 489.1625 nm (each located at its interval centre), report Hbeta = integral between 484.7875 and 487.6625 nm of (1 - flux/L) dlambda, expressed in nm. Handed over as 0.16 nm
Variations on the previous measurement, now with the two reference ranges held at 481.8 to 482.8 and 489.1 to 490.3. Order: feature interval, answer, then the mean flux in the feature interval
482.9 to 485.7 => 0.11 nm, 15.6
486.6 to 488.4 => 0.13 nm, 15.3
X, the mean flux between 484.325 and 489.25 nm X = 15.3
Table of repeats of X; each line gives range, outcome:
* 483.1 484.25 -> 15.7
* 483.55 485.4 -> 15.3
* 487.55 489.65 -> 16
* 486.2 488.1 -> 15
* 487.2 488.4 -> 15.3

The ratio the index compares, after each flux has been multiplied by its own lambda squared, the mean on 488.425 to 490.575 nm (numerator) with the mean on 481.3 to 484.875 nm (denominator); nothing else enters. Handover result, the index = 1.05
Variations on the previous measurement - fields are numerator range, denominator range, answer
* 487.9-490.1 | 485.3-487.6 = 1.11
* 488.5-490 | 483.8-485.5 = 1.08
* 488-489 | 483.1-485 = 1.02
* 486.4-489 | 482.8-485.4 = 1.00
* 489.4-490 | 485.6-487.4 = 1.20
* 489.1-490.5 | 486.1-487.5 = 1.16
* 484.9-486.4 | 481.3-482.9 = 0.94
